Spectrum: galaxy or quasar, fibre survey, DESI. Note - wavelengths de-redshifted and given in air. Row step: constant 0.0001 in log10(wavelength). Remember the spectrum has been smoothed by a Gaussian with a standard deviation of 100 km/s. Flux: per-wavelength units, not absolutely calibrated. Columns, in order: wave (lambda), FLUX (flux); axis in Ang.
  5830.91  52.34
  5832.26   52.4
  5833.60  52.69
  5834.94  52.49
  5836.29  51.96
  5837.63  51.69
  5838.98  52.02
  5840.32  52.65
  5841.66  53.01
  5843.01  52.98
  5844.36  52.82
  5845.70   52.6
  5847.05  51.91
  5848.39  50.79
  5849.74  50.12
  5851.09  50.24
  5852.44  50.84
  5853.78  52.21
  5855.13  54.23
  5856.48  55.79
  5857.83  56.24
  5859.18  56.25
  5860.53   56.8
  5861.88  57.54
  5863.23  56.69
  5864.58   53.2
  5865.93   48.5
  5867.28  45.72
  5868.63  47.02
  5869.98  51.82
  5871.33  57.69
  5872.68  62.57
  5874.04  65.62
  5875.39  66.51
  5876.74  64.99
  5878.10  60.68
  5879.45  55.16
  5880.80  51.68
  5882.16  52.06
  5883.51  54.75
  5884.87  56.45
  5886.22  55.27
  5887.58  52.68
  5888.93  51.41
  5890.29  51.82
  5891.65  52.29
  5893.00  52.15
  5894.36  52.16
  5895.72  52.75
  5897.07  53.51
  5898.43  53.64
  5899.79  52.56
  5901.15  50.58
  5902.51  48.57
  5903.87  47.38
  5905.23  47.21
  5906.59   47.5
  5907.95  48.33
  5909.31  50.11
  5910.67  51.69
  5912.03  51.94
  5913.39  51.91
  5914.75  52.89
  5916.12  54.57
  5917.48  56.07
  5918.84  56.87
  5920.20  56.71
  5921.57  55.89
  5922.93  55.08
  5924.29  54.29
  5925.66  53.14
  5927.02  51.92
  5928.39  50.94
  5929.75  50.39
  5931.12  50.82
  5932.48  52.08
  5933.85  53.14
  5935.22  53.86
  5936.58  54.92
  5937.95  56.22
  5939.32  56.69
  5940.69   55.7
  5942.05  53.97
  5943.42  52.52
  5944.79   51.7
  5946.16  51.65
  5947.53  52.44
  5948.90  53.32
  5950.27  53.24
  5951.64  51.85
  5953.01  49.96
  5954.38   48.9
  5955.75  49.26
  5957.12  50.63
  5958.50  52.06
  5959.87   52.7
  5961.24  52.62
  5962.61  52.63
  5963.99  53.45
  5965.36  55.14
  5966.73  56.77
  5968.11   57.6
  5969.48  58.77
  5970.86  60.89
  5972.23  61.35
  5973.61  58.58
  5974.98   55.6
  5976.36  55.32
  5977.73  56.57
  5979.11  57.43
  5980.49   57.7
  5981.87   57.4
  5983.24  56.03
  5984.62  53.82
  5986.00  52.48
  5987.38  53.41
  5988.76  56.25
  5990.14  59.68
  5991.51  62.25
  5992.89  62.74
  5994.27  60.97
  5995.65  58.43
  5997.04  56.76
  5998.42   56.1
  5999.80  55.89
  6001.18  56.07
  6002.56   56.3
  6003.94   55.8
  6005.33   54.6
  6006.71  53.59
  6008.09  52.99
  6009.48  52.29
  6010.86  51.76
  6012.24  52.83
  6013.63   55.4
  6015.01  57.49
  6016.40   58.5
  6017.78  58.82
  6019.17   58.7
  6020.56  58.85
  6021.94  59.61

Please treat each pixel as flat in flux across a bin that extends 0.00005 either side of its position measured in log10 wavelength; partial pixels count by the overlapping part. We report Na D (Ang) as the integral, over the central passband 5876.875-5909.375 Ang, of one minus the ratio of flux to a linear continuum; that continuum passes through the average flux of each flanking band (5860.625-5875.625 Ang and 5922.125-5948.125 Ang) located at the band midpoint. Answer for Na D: 1.4 Ang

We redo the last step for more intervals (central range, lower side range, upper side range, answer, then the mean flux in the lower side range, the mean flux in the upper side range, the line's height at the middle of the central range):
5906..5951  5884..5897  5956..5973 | 0.9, 53.1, 55.2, 54.2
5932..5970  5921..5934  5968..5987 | 1.0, 52.7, 57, 54.8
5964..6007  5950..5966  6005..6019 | -2.9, 51.8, 55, 53.4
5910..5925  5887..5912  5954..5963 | -1.0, 50.9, 51.3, 51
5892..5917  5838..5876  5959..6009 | 1.7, 54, 56.5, 55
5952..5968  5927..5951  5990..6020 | 0.6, 53.1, 56.7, 54.2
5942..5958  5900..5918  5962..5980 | 1.0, 50.7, 56.9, 54.8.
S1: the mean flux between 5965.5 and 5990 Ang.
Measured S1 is 56.8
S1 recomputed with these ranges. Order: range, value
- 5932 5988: 54.4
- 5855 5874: 54.7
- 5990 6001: 59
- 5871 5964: 53.4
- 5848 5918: 53.5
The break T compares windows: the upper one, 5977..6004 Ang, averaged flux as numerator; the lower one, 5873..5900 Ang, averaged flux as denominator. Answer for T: 1.0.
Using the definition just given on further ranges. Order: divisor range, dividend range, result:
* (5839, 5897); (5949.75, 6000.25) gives 1.03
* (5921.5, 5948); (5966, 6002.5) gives 1.08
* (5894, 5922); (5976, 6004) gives 1.10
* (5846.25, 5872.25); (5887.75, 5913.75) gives 0.96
